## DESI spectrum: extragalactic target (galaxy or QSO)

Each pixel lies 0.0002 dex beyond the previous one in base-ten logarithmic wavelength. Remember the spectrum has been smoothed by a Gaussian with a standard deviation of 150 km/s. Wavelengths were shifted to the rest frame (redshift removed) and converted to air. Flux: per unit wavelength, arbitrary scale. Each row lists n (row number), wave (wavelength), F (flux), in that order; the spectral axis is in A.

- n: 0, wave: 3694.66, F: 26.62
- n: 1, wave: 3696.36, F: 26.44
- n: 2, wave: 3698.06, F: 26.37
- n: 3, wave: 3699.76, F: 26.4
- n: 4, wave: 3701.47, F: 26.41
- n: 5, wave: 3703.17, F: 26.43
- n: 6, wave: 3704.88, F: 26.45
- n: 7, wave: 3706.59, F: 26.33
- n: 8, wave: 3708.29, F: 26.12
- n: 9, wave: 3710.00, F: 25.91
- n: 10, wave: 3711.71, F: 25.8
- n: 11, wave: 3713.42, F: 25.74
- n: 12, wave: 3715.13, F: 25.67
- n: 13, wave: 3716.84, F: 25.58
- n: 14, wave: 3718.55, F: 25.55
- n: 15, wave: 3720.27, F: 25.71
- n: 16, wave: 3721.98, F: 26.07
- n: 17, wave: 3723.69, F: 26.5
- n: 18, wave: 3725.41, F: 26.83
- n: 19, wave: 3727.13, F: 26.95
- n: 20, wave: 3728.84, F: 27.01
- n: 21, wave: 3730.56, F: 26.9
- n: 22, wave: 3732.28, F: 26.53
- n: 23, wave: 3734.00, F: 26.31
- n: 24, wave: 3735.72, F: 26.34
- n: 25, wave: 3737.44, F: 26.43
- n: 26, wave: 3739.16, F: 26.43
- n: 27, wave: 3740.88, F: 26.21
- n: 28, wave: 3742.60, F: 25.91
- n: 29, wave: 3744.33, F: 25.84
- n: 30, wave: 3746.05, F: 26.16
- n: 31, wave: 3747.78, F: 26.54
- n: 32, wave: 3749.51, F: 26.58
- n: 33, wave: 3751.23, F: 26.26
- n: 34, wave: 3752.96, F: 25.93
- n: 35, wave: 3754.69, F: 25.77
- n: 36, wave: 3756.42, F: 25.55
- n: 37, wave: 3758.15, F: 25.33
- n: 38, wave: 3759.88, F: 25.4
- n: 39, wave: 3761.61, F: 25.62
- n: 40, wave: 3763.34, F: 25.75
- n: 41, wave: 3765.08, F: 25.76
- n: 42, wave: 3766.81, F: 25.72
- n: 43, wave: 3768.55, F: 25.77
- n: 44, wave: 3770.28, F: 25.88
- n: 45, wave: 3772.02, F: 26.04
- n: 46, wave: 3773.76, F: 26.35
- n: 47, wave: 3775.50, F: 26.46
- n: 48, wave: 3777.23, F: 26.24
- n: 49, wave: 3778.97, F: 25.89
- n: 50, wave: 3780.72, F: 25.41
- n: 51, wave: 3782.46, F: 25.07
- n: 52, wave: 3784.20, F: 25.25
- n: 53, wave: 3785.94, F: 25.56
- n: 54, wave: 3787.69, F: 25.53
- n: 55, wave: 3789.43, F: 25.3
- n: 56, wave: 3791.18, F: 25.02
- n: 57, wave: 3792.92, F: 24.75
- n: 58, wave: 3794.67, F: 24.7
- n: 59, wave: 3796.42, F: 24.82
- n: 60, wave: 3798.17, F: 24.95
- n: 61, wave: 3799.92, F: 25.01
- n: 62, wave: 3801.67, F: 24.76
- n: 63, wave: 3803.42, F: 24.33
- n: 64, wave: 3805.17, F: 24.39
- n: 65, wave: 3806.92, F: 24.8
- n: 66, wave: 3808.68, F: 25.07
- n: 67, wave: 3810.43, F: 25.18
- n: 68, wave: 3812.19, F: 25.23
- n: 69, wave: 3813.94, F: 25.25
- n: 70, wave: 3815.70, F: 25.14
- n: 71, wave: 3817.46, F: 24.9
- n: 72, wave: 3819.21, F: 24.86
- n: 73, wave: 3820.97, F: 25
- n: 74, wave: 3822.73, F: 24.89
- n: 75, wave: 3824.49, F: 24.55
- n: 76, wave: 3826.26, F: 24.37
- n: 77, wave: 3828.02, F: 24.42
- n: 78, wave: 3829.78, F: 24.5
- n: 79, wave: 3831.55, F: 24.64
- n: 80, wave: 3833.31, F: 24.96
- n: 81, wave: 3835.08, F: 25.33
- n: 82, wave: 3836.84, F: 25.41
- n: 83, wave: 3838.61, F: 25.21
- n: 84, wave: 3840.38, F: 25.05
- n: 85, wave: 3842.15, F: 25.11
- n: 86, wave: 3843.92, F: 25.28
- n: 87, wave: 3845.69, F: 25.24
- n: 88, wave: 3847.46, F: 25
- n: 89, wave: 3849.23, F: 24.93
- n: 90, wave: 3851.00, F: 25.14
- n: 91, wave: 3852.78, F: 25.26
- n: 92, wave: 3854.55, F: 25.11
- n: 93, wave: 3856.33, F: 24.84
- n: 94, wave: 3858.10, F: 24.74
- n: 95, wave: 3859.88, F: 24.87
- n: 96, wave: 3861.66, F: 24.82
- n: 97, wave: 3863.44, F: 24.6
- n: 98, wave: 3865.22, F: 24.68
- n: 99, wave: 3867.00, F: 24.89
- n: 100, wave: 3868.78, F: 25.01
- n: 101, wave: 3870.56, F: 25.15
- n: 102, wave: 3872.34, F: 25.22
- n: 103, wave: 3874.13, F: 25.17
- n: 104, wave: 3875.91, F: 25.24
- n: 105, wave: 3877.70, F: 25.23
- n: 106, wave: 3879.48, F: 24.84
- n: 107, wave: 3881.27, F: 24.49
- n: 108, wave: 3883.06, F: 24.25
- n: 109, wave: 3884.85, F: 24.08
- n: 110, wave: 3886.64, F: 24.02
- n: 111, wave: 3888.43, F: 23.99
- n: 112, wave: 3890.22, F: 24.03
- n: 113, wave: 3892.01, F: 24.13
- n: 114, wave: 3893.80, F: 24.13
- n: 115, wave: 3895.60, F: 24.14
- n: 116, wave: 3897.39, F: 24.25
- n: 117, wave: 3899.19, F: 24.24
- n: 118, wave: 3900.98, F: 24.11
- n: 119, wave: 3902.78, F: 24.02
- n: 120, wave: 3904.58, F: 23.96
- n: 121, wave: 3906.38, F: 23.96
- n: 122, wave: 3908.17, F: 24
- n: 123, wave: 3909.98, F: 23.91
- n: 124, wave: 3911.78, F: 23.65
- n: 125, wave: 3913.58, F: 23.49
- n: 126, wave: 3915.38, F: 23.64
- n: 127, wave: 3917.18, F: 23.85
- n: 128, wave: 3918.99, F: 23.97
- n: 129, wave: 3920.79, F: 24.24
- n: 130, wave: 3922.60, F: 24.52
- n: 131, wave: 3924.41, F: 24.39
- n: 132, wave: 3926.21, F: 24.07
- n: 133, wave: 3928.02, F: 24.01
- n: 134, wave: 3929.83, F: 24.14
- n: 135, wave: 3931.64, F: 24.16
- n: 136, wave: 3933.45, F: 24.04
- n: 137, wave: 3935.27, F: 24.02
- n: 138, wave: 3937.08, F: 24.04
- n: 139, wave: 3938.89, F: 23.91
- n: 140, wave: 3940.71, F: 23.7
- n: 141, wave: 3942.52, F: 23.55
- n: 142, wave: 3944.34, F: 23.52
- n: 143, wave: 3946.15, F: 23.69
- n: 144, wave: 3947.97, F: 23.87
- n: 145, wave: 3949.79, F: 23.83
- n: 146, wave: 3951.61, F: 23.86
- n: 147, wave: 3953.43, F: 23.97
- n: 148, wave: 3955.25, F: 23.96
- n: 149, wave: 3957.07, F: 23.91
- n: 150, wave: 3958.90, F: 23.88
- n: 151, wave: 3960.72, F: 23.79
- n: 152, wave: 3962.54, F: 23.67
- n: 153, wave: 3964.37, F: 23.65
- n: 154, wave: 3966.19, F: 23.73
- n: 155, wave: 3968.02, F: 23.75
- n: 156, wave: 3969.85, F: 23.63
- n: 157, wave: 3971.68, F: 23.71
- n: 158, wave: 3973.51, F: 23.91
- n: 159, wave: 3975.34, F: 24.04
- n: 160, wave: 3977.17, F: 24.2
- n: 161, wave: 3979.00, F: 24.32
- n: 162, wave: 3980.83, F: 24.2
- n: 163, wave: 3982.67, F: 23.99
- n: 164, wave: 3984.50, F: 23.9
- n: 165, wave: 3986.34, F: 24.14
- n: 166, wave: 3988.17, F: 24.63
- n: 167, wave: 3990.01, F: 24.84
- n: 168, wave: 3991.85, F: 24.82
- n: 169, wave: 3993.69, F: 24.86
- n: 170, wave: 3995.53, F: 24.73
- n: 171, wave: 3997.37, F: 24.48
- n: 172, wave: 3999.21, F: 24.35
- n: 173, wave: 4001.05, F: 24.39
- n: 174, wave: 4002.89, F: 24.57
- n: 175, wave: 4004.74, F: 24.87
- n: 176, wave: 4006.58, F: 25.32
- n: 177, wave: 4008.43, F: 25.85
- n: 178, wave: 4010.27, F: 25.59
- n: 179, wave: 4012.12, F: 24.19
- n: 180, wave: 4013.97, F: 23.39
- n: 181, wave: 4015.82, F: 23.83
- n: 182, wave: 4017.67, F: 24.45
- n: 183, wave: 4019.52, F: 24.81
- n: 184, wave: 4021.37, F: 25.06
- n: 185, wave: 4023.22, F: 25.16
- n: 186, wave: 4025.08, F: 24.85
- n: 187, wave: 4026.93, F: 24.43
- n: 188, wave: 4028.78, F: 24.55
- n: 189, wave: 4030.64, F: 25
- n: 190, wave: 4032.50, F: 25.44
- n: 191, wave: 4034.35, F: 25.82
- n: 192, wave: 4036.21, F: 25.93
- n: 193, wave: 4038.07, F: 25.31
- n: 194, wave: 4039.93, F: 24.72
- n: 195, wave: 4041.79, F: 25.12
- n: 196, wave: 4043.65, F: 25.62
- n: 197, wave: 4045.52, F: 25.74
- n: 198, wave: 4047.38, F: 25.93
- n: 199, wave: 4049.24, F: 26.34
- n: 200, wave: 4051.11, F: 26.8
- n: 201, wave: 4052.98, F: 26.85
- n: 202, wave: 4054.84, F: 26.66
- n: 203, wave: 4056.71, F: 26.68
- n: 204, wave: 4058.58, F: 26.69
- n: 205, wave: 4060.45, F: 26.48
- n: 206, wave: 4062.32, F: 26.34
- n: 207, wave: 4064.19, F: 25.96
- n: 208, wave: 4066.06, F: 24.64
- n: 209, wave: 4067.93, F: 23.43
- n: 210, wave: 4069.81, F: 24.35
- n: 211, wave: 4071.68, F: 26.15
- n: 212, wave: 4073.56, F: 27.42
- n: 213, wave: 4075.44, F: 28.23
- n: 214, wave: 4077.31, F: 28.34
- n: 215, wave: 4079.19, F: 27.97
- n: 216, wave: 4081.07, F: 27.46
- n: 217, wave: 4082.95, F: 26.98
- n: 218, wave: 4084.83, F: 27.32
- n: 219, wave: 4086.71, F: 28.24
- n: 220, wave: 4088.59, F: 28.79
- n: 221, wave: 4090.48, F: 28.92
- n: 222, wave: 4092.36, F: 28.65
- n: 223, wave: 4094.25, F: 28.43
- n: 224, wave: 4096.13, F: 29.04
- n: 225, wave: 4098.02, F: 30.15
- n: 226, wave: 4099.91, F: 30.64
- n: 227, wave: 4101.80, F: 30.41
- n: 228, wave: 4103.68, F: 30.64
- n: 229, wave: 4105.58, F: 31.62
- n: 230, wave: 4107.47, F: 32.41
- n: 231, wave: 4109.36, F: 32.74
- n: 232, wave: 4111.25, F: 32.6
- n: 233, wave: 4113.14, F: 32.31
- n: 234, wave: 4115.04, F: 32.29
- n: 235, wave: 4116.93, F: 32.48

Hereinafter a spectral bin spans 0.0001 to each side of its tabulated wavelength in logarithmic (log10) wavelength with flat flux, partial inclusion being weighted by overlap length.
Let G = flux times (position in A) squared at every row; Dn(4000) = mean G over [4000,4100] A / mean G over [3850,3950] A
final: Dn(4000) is 1.16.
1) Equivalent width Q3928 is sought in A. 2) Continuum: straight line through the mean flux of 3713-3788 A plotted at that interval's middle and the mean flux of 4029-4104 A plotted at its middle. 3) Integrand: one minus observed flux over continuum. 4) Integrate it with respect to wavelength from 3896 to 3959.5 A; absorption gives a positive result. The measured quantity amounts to 6.2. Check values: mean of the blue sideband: 26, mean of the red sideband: 26.9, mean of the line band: 24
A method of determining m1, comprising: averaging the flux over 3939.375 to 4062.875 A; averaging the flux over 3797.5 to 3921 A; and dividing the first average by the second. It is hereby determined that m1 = 1.00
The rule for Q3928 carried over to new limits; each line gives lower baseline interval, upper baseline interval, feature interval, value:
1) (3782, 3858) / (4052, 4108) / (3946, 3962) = 1.6 A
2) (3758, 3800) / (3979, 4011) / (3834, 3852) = 0.1 A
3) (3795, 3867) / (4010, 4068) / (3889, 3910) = 0.8 A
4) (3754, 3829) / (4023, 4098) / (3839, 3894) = 1.7 A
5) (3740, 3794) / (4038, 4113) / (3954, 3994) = 4.5 A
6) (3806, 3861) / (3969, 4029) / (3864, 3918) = 1.0 A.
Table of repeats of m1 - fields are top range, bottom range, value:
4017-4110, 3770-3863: 1.08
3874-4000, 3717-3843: 0.94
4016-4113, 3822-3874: 1.09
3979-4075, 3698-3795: 0.97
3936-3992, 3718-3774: 0.92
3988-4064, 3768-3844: 1.01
